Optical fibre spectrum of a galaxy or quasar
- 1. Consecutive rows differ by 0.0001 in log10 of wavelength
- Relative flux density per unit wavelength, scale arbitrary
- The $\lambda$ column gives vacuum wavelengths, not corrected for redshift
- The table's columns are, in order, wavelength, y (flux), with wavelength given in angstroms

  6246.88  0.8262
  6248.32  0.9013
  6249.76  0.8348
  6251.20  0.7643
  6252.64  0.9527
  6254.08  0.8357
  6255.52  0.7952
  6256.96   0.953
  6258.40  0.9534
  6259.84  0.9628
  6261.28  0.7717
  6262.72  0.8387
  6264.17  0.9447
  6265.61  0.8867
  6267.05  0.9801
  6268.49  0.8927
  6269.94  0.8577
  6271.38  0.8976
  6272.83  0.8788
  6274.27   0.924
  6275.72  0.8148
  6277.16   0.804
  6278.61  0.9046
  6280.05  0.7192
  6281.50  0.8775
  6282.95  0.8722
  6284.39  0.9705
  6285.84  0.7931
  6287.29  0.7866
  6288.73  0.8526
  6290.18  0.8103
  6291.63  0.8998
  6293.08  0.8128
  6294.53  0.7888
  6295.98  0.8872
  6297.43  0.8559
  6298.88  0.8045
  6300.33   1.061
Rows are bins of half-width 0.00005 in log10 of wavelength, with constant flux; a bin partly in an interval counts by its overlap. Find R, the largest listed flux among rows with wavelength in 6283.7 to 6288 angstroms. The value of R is 0.9705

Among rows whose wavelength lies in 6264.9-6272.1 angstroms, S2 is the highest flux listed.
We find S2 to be 0.9801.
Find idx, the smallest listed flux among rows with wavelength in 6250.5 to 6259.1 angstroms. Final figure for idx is 0.7643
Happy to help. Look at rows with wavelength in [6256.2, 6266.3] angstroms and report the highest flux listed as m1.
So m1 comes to 0.9628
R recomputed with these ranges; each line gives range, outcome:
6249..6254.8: 0.9527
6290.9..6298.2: 0.8998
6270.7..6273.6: 0.8976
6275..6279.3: 0.9046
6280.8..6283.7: 0.8775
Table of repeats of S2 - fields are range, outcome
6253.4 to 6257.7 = 0.953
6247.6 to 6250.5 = 0.9013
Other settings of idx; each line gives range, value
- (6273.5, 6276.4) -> 0.8148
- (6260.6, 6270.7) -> 0.7717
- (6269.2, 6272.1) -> 0.8577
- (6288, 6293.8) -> 0.8103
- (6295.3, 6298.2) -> 0.8559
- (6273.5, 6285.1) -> 0.7192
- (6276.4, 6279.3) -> 0.804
